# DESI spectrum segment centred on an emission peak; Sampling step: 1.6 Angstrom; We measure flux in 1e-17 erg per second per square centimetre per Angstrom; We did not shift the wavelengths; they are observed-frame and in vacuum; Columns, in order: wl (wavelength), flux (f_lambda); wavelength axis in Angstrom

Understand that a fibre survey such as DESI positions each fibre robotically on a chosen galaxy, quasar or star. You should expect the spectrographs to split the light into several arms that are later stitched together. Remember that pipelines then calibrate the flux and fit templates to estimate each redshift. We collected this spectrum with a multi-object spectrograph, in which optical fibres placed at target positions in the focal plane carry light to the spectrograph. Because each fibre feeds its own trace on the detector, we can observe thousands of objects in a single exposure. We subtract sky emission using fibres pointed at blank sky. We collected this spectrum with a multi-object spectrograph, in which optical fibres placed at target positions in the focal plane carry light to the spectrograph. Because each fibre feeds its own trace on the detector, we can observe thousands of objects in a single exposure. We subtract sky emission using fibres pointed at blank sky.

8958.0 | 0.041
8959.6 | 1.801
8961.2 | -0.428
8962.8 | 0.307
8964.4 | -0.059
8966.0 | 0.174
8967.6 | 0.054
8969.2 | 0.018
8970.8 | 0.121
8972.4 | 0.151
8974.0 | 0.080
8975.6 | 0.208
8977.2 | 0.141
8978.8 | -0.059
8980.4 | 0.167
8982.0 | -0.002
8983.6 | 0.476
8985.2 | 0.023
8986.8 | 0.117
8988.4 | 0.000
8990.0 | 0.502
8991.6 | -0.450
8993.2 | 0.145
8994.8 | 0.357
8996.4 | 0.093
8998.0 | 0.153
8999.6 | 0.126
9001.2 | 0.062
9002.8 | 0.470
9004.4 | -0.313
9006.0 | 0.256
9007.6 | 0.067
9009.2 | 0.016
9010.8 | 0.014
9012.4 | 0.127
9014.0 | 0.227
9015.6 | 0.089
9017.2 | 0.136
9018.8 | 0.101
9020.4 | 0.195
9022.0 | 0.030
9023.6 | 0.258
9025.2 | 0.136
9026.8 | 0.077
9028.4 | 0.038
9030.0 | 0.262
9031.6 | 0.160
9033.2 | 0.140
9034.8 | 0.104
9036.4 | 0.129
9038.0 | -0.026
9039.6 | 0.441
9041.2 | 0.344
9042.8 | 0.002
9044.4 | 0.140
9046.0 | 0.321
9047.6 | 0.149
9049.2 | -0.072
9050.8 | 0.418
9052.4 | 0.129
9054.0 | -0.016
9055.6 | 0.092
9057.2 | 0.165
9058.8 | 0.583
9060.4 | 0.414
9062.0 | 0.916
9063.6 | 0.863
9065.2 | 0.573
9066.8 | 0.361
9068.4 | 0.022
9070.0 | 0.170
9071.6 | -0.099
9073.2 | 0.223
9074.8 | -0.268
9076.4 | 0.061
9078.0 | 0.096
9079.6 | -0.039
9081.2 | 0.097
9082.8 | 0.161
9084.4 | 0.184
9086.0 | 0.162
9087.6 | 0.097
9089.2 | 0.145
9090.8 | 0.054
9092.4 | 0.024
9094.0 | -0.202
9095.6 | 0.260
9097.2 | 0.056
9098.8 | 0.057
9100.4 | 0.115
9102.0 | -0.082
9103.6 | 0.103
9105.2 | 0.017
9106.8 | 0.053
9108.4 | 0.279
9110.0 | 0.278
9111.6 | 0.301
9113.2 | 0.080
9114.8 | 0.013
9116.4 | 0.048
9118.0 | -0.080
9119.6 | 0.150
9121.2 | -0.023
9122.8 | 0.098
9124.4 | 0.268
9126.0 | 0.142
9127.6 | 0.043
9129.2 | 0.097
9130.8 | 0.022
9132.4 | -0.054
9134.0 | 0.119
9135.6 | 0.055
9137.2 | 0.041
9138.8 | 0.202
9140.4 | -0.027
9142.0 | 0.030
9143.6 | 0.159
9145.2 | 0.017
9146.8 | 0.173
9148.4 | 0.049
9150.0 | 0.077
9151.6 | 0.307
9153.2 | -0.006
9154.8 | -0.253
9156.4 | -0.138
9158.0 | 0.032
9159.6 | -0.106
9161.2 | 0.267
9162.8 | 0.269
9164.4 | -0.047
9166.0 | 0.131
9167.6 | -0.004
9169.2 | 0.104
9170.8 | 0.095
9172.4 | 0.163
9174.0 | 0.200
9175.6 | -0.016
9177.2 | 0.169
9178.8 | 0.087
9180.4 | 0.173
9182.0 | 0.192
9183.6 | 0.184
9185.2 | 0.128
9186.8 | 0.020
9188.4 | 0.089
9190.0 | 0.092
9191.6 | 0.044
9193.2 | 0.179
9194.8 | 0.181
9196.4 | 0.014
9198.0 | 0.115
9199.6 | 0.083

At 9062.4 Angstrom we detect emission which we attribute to Hgamma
